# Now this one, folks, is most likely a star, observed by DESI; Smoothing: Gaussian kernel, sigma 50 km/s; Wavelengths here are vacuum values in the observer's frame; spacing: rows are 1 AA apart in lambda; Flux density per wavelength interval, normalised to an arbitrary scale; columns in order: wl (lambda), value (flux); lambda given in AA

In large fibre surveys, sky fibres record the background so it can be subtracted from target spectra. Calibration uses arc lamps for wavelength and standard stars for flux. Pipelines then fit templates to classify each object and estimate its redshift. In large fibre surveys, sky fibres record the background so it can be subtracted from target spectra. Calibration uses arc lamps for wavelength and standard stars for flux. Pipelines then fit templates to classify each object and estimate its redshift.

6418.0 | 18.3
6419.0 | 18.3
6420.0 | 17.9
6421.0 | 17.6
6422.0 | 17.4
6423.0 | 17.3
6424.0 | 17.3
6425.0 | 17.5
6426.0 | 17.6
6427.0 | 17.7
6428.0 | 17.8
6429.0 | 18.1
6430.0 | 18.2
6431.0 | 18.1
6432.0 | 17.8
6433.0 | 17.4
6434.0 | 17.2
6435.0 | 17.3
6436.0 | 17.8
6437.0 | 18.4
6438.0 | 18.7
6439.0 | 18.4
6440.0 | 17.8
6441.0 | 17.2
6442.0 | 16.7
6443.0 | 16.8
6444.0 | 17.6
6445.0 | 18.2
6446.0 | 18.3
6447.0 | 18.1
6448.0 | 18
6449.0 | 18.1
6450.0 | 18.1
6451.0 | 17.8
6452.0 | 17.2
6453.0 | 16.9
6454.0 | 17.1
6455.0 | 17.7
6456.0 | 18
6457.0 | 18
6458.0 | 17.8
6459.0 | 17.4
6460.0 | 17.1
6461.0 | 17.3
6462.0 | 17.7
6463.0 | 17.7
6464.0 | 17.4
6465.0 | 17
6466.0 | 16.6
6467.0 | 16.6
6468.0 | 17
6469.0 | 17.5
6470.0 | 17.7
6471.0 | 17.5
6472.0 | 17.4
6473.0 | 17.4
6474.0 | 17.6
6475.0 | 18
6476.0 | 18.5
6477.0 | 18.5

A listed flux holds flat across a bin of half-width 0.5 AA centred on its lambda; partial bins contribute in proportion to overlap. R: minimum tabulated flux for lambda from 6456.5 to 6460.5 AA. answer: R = 17.1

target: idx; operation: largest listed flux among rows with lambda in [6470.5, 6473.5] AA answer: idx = 17.5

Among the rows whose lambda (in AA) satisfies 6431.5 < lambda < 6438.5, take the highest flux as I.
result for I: 18.7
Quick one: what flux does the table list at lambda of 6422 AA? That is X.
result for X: 17.4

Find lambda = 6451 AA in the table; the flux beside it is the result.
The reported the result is 17.8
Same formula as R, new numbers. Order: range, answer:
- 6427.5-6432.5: 17.8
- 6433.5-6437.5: 17.2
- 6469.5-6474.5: 17.4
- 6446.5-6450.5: 18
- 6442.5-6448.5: 16.8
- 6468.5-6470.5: 17.5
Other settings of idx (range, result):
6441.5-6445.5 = 18.2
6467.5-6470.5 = 17.7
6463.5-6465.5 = 17.4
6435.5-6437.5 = 18.4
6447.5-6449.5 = 18.1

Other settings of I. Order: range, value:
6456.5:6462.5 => 18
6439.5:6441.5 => 17.8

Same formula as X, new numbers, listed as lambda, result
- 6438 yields 18.7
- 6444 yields 17.6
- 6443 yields 16.8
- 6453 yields 16.9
